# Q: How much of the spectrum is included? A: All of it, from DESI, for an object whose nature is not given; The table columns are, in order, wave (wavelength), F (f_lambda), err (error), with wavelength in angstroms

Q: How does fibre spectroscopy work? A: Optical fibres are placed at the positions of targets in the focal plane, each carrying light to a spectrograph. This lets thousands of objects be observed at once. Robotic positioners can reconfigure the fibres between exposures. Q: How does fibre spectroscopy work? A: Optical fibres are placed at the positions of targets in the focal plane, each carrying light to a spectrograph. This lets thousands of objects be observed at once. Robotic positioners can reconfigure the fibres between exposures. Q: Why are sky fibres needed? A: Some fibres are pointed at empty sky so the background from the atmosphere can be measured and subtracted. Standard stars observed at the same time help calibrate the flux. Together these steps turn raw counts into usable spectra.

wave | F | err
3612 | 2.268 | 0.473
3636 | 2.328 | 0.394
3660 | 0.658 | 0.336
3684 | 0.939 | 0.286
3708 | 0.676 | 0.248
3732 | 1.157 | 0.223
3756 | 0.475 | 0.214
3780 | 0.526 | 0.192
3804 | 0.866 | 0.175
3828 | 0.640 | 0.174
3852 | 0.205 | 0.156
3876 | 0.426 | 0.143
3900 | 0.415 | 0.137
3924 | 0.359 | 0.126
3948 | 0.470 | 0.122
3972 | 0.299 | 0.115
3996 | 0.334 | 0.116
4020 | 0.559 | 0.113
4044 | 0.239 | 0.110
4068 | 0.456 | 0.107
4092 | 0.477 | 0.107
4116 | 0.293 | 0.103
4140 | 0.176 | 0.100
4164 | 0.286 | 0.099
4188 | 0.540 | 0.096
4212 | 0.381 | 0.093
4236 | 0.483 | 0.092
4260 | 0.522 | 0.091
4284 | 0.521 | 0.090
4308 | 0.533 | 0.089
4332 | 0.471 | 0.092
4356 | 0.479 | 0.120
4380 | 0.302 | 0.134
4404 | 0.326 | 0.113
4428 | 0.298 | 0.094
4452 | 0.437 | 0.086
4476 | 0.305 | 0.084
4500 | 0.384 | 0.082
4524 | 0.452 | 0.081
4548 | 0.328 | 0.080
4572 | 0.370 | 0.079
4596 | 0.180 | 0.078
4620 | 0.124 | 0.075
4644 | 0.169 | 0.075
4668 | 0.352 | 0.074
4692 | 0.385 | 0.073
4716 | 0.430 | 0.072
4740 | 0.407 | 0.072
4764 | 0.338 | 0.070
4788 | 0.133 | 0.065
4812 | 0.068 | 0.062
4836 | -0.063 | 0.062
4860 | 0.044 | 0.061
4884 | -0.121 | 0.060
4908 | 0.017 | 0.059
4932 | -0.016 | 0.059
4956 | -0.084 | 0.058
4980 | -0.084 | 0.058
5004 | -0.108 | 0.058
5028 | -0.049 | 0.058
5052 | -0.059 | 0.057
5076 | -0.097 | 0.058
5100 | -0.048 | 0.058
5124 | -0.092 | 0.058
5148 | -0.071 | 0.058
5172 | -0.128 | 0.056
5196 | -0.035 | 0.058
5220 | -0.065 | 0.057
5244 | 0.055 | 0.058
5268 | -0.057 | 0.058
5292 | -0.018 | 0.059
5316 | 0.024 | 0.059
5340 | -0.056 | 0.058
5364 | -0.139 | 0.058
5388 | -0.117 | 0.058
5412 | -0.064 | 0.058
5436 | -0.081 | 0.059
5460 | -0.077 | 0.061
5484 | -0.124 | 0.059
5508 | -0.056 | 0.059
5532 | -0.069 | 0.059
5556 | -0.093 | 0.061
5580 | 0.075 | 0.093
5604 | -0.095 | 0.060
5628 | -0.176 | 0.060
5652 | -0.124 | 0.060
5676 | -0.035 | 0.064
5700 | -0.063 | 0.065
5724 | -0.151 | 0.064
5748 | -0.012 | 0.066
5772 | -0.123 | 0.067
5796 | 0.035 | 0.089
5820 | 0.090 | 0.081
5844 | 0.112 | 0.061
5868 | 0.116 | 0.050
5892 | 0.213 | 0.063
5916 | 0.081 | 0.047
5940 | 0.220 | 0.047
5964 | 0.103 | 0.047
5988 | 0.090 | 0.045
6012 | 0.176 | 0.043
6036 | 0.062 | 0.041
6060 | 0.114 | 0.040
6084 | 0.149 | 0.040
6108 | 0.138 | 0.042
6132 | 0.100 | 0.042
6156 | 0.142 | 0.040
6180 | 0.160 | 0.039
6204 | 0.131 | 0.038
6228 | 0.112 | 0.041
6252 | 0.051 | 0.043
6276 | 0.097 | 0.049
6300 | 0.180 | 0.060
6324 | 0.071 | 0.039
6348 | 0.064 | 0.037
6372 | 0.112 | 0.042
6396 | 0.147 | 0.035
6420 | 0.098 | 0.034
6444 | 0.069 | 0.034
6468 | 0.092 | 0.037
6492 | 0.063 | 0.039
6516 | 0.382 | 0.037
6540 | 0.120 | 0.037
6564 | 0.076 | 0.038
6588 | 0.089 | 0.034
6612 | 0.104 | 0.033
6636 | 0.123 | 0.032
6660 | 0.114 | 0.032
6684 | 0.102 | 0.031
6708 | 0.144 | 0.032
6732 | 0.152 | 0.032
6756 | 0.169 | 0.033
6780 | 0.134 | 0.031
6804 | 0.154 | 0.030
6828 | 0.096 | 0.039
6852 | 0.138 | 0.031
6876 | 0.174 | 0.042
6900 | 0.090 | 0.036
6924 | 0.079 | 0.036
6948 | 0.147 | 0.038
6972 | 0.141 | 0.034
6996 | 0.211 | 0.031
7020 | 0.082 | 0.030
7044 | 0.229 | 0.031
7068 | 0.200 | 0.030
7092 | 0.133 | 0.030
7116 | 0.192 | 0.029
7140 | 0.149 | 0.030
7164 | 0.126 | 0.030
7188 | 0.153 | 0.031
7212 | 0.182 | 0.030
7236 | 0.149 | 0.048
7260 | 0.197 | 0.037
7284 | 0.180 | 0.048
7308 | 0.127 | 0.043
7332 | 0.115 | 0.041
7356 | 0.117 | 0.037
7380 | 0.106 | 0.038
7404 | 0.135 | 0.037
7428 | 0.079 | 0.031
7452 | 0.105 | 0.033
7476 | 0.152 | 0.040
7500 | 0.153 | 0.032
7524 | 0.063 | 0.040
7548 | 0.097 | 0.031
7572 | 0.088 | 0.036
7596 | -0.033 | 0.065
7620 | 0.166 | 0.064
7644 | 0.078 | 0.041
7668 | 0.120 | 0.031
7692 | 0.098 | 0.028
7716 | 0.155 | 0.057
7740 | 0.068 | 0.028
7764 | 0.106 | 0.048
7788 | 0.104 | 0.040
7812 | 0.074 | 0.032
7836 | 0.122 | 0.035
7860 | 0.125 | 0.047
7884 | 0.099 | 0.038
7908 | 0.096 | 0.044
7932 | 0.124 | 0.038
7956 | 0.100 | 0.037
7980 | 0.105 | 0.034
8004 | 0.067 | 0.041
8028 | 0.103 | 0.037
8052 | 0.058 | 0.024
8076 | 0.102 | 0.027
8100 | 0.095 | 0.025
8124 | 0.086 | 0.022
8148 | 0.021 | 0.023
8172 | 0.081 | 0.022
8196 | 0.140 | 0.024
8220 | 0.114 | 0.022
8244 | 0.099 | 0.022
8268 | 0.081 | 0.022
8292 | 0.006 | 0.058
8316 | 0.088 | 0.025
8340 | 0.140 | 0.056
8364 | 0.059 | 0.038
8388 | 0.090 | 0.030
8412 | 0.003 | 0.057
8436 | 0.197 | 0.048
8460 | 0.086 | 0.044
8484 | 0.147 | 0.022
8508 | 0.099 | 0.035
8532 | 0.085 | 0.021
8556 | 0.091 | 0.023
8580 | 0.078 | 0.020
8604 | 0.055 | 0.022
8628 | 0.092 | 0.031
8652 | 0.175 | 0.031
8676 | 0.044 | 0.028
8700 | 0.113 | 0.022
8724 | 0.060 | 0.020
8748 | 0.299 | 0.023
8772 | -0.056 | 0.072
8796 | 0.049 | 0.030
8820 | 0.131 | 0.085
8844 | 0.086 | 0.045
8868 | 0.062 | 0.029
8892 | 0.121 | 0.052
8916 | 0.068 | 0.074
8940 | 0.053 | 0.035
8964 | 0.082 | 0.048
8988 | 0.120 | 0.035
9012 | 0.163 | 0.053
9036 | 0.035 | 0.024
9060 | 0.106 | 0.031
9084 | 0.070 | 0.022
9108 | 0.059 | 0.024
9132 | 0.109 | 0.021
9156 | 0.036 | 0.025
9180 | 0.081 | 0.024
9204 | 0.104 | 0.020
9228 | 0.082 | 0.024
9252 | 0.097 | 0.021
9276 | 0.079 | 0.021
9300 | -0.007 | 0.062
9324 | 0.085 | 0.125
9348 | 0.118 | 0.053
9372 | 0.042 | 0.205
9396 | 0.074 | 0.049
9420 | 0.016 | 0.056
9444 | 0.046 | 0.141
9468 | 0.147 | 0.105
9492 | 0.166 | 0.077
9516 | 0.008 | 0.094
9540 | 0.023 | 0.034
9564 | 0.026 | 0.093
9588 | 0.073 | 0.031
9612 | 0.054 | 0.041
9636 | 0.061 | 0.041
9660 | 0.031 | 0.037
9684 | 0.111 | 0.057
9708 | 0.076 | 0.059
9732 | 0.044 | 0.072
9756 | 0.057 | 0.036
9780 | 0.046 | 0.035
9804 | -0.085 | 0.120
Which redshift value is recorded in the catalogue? 0.75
